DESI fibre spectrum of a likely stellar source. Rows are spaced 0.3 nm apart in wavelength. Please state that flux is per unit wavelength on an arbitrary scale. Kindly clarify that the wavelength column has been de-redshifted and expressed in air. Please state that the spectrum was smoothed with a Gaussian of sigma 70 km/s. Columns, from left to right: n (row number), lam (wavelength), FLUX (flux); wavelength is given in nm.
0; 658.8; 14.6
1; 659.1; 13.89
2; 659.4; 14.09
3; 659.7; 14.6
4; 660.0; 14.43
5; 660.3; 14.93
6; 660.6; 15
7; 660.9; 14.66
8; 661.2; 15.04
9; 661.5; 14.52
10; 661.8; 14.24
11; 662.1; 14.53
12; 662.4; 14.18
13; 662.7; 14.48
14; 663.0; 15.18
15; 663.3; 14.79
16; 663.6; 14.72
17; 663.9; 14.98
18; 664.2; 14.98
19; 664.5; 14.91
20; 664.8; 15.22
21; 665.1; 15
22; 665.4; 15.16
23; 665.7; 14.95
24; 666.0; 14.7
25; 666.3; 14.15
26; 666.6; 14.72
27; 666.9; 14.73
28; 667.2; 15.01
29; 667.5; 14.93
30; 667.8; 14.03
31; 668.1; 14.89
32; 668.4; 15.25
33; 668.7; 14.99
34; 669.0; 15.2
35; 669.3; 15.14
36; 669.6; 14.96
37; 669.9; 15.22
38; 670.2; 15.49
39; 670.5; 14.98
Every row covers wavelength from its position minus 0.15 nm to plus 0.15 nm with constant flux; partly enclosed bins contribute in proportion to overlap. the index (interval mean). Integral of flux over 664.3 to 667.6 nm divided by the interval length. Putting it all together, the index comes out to 14.9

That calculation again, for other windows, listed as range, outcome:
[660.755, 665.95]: 14.8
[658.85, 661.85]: 14.6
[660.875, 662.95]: 14.5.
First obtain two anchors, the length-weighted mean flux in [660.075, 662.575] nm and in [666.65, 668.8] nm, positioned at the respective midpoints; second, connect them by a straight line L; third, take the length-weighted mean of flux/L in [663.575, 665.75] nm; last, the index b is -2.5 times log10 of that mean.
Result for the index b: -0.02 mag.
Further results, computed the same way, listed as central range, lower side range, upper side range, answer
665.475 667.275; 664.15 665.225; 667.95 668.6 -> 0.02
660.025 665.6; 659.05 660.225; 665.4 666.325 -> -0.02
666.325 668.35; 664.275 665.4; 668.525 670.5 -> 0.03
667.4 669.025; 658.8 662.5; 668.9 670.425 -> 0.02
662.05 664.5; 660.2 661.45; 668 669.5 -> 0.01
